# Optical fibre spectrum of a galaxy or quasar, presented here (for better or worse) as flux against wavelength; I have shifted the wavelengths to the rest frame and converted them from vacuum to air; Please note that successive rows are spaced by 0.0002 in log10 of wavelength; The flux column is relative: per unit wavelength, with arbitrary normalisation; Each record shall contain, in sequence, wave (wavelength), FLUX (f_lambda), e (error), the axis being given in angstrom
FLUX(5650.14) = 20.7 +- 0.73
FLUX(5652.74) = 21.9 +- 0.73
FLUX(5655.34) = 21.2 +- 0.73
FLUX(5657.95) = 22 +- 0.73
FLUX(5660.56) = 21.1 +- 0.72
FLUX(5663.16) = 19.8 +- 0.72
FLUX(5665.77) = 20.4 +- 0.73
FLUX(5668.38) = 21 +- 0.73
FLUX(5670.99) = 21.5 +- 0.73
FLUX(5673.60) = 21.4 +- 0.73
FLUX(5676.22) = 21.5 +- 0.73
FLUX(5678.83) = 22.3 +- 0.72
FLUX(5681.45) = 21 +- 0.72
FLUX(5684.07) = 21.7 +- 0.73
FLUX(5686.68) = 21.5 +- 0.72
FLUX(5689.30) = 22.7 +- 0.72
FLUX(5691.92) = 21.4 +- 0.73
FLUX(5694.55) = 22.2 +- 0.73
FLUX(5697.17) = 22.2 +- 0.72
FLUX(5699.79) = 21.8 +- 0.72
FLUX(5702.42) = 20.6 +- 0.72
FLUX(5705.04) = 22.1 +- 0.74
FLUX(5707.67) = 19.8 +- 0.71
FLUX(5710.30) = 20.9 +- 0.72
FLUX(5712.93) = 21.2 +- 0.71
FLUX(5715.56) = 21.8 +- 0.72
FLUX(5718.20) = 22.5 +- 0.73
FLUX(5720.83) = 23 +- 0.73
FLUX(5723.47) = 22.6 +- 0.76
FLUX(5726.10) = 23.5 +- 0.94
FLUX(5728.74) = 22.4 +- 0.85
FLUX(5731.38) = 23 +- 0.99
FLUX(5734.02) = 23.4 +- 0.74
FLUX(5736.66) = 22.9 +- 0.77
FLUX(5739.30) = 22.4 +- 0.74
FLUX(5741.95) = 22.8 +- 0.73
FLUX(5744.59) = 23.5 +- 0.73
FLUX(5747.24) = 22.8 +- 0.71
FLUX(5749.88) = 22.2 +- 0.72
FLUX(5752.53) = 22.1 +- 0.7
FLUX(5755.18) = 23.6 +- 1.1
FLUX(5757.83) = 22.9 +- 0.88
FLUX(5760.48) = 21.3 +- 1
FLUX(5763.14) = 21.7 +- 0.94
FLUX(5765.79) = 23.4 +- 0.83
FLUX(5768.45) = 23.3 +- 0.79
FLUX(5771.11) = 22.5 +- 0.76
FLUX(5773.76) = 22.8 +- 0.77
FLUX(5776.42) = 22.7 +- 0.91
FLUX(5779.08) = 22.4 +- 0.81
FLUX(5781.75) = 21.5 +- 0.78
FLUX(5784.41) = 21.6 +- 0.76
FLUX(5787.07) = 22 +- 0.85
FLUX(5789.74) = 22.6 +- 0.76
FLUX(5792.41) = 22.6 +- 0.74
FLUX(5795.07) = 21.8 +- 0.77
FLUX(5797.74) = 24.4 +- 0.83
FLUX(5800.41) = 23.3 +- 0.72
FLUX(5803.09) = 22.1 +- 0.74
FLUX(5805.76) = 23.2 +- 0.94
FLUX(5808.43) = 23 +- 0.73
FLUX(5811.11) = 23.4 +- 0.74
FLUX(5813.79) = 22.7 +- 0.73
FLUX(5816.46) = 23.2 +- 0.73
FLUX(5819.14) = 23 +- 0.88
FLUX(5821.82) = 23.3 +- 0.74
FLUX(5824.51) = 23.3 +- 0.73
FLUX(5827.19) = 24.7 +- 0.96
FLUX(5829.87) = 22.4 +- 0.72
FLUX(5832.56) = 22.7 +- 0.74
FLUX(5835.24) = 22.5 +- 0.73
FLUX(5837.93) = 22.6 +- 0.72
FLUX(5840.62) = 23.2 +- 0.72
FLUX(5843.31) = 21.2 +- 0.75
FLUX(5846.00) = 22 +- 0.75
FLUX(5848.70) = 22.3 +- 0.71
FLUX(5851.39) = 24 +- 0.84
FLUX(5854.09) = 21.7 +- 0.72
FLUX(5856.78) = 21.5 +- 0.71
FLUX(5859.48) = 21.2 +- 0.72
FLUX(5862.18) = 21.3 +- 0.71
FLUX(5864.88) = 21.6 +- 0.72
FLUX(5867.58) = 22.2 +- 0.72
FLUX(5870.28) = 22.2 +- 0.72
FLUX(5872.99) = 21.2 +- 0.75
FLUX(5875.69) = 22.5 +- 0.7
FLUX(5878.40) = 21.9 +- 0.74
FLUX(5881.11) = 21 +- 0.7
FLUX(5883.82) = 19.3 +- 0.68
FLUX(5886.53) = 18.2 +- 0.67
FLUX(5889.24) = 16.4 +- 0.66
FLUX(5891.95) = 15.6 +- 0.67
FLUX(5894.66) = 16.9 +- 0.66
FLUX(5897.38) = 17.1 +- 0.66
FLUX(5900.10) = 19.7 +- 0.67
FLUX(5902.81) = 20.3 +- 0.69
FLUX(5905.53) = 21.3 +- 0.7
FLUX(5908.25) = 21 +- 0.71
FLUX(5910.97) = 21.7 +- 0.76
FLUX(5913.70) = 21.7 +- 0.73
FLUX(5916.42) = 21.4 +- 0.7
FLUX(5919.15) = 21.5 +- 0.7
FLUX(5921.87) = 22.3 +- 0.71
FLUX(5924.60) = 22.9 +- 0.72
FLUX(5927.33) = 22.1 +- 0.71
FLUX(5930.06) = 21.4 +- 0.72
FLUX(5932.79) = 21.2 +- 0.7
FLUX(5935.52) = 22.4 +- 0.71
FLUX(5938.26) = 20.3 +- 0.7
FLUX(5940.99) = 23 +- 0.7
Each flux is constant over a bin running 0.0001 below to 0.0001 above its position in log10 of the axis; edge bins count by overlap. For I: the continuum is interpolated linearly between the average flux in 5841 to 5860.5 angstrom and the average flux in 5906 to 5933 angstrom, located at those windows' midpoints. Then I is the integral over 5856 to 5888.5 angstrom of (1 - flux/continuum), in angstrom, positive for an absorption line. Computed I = 1.3 angstrom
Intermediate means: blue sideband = 22.1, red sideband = 21.7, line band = 21.1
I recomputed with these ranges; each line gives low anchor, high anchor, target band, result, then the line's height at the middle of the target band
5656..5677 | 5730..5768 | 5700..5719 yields 0.6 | 21.9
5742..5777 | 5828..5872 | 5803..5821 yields -0.5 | 22.4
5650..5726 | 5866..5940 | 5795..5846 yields -4.8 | 21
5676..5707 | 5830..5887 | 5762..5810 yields -1.9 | 21.8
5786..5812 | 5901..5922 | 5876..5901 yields 3.5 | 21.6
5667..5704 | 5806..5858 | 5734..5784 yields -0.9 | 22.2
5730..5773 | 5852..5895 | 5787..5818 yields -1.6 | 21.8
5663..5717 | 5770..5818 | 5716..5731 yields -0.6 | 21.8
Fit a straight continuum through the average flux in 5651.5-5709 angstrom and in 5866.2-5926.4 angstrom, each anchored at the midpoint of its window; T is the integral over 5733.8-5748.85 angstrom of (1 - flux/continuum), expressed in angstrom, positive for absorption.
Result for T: -1.3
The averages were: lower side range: 21.4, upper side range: 20.4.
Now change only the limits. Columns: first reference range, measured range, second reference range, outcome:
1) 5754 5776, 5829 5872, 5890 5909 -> -4.26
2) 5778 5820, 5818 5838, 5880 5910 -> -1.47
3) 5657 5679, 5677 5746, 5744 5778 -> -0.81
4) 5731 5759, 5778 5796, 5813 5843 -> 0.68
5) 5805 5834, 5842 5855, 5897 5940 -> 0.20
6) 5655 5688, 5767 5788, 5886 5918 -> -2.05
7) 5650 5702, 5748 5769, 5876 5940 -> -1.45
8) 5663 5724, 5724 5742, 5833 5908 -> -1.28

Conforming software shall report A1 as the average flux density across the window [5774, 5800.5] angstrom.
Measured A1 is 22.5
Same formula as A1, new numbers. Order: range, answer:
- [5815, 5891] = 21.8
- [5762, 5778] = 22.7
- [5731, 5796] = 22.6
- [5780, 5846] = 22.7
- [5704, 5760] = 22.4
